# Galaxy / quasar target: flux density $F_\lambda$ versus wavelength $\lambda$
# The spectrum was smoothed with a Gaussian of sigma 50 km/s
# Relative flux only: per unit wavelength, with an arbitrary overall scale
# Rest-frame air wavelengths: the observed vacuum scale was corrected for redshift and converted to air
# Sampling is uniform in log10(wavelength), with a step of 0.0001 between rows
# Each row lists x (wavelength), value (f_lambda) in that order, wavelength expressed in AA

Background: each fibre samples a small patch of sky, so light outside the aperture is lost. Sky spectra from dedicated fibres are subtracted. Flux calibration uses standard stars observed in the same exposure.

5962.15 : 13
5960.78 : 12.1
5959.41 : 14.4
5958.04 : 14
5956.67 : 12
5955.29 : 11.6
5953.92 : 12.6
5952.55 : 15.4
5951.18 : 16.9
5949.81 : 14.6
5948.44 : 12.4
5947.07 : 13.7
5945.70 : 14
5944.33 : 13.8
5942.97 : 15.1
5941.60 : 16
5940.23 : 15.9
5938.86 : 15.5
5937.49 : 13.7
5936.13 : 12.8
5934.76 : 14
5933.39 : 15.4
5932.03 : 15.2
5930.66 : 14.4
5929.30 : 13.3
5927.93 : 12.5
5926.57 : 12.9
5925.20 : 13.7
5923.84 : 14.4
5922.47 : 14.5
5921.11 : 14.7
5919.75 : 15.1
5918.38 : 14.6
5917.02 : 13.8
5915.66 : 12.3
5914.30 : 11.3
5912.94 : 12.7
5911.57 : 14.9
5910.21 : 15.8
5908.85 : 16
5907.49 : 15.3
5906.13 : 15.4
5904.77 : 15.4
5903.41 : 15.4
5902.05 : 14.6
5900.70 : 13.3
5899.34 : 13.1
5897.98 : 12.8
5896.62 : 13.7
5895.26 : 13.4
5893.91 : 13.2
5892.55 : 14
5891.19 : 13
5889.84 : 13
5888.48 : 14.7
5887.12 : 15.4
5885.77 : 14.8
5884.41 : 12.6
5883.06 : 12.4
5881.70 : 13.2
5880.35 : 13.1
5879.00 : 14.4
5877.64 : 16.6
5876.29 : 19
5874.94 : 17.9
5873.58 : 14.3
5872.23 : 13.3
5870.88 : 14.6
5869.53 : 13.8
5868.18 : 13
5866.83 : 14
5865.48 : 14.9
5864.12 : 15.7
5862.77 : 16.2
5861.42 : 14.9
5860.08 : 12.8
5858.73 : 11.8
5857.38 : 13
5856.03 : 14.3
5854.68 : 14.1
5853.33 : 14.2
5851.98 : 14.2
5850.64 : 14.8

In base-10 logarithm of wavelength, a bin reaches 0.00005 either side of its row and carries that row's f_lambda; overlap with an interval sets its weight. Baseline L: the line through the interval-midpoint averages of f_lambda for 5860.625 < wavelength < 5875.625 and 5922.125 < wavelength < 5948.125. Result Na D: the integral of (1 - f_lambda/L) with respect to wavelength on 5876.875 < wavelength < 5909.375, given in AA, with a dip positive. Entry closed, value 1.0 AA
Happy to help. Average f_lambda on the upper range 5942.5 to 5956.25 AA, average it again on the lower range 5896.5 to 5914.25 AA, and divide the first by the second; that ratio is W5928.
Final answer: 0.97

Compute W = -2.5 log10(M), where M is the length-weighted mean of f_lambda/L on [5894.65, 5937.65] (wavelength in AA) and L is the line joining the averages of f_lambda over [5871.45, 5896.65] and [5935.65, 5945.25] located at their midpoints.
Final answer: 0.04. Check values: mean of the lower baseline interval 14.3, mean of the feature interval 14.1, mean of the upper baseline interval 14.7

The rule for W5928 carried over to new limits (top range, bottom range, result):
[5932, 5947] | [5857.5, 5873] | 1.04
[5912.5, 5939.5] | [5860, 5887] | 0.95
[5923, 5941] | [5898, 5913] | 0.96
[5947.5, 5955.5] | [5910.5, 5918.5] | 1.06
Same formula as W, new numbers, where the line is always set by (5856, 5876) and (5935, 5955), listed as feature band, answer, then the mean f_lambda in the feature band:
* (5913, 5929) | 0.063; 13.6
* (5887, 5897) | 0.053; 13.7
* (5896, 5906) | 0.021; 14.1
